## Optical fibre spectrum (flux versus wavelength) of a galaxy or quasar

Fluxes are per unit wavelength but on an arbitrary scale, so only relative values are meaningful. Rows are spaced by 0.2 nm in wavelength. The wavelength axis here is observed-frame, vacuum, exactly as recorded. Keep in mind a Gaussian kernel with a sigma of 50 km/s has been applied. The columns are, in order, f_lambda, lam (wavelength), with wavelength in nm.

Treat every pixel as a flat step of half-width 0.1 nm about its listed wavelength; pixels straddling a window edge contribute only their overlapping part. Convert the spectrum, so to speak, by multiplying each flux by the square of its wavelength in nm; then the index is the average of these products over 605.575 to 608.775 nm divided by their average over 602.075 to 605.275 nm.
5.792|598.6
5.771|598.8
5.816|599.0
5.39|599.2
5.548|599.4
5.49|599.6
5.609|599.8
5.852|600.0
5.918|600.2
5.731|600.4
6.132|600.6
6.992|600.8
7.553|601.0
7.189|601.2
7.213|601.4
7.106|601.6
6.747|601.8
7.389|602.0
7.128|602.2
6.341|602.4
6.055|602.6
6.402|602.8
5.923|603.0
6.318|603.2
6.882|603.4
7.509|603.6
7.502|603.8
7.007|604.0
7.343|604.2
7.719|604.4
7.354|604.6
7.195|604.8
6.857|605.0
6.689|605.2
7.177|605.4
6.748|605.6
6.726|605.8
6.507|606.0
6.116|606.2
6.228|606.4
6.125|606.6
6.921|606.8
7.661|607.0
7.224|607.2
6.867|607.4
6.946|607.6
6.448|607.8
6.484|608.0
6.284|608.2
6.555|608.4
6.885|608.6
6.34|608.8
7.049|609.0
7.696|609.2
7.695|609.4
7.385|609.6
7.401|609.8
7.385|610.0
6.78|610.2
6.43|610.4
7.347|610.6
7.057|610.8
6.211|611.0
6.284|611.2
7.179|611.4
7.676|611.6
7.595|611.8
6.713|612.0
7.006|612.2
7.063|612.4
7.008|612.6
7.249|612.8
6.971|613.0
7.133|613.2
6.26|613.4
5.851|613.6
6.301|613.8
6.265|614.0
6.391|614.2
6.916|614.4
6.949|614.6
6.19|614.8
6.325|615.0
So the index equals 0.98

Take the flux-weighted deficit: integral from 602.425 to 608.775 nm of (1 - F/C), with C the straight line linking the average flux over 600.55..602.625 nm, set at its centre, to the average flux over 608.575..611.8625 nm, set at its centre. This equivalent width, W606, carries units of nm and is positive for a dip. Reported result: 0.20 nm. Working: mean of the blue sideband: 6.94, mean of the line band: 6.78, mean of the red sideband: 7.08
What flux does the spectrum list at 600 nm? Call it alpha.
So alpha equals 5.852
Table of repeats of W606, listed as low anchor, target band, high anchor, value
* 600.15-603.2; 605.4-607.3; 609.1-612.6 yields 0.05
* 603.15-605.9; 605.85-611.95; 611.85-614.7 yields 0.02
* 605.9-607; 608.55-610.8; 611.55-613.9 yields -0.15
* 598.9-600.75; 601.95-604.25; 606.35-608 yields -0.21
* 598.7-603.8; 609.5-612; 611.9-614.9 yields -0.16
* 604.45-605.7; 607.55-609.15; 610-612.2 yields 0.08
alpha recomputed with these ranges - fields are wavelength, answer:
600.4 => 5.731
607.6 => 6.946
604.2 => 7.343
